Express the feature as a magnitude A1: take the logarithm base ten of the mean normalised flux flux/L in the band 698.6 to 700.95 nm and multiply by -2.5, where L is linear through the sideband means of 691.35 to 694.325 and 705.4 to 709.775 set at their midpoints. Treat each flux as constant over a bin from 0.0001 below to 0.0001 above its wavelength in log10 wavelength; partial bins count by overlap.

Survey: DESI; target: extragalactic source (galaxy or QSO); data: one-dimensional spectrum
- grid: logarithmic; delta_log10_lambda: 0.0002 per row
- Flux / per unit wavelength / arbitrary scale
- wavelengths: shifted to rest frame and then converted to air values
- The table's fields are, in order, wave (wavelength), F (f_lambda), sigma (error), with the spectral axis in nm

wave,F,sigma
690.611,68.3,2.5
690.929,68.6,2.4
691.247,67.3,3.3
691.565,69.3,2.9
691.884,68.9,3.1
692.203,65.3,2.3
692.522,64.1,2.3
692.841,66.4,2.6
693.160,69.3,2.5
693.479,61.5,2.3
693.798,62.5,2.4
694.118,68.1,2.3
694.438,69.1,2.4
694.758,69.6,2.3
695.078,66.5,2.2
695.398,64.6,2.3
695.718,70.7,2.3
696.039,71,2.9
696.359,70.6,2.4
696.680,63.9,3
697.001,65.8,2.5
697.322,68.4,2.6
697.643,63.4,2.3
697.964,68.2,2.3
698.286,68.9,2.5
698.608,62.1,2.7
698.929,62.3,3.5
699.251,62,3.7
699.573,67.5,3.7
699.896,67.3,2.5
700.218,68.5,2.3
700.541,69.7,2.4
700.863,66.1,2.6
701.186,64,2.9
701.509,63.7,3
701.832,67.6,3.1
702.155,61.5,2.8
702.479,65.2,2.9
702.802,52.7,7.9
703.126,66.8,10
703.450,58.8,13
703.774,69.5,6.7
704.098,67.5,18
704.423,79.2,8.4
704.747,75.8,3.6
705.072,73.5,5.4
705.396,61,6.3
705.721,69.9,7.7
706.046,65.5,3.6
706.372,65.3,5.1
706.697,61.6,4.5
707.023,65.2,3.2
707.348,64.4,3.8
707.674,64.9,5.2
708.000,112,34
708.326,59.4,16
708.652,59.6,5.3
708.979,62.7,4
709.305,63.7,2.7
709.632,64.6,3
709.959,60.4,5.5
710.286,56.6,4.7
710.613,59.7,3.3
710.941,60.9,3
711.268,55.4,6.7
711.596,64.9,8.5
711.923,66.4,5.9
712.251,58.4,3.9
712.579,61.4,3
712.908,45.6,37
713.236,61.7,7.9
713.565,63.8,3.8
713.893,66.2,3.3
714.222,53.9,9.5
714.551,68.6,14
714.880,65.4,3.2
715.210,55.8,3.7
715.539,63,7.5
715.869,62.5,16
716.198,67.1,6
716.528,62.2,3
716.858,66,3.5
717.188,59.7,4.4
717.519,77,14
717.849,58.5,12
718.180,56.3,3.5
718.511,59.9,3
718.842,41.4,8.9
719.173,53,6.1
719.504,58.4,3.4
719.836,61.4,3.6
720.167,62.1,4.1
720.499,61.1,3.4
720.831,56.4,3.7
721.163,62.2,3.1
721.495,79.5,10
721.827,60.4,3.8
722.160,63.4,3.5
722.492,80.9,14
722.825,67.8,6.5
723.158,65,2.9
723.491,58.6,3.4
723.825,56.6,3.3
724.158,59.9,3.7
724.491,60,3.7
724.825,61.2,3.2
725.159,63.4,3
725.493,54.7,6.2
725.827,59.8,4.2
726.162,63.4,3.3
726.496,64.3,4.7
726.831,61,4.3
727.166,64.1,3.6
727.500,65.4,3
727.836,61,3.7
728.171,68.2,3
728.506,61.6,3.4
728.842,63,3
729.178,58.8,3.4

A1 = 0.01 mag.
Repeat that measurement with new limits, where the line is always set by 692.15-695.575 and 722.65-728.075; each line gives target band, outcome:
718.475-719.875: 0.17 mag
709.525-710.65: 0.06 mag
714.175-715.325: 0.02 mag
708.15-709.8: 0.03 mag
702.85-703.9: 0.02 mag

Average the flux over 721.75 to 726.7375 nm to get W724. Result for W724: 62.6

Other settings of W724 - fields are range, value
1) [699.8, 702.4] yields 66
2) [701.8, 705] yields 66.6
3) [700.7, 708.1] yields 67.5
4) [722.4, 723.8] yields 66.2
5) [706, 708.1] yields 70.4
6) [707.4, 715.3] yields 63.1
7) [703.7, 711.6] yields 66.5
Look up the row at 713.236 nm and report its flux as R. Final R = 61.7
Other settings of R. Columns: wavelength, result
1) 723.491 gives 58.6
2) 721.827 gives 60.4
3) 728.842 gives 63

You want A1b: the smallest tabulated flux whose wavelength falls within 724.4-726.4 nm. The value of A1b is 54.7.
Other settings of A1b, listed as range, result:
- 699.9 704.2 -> 52.7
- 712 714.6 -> 45.6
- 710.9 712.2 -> 55.4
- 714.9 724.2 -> 41.4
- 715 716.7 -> 55.8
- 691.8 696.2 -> 61.5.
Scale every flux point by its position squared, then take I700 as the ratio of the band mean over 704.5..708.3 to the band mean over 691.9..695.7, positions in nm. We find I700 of 1.10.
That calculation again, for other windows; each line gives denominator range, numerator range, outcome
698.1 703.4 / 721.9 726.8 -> 1.04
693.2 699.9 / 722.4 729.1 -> 1.03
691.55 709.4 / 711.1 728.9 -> 0.98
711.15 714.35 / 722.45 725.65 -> 1.07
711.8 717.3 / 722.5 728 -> 1.04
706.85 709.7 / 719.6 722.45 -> 0.97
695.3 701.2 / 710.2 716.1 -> 0.95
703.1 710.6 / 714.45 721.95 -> 0.95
